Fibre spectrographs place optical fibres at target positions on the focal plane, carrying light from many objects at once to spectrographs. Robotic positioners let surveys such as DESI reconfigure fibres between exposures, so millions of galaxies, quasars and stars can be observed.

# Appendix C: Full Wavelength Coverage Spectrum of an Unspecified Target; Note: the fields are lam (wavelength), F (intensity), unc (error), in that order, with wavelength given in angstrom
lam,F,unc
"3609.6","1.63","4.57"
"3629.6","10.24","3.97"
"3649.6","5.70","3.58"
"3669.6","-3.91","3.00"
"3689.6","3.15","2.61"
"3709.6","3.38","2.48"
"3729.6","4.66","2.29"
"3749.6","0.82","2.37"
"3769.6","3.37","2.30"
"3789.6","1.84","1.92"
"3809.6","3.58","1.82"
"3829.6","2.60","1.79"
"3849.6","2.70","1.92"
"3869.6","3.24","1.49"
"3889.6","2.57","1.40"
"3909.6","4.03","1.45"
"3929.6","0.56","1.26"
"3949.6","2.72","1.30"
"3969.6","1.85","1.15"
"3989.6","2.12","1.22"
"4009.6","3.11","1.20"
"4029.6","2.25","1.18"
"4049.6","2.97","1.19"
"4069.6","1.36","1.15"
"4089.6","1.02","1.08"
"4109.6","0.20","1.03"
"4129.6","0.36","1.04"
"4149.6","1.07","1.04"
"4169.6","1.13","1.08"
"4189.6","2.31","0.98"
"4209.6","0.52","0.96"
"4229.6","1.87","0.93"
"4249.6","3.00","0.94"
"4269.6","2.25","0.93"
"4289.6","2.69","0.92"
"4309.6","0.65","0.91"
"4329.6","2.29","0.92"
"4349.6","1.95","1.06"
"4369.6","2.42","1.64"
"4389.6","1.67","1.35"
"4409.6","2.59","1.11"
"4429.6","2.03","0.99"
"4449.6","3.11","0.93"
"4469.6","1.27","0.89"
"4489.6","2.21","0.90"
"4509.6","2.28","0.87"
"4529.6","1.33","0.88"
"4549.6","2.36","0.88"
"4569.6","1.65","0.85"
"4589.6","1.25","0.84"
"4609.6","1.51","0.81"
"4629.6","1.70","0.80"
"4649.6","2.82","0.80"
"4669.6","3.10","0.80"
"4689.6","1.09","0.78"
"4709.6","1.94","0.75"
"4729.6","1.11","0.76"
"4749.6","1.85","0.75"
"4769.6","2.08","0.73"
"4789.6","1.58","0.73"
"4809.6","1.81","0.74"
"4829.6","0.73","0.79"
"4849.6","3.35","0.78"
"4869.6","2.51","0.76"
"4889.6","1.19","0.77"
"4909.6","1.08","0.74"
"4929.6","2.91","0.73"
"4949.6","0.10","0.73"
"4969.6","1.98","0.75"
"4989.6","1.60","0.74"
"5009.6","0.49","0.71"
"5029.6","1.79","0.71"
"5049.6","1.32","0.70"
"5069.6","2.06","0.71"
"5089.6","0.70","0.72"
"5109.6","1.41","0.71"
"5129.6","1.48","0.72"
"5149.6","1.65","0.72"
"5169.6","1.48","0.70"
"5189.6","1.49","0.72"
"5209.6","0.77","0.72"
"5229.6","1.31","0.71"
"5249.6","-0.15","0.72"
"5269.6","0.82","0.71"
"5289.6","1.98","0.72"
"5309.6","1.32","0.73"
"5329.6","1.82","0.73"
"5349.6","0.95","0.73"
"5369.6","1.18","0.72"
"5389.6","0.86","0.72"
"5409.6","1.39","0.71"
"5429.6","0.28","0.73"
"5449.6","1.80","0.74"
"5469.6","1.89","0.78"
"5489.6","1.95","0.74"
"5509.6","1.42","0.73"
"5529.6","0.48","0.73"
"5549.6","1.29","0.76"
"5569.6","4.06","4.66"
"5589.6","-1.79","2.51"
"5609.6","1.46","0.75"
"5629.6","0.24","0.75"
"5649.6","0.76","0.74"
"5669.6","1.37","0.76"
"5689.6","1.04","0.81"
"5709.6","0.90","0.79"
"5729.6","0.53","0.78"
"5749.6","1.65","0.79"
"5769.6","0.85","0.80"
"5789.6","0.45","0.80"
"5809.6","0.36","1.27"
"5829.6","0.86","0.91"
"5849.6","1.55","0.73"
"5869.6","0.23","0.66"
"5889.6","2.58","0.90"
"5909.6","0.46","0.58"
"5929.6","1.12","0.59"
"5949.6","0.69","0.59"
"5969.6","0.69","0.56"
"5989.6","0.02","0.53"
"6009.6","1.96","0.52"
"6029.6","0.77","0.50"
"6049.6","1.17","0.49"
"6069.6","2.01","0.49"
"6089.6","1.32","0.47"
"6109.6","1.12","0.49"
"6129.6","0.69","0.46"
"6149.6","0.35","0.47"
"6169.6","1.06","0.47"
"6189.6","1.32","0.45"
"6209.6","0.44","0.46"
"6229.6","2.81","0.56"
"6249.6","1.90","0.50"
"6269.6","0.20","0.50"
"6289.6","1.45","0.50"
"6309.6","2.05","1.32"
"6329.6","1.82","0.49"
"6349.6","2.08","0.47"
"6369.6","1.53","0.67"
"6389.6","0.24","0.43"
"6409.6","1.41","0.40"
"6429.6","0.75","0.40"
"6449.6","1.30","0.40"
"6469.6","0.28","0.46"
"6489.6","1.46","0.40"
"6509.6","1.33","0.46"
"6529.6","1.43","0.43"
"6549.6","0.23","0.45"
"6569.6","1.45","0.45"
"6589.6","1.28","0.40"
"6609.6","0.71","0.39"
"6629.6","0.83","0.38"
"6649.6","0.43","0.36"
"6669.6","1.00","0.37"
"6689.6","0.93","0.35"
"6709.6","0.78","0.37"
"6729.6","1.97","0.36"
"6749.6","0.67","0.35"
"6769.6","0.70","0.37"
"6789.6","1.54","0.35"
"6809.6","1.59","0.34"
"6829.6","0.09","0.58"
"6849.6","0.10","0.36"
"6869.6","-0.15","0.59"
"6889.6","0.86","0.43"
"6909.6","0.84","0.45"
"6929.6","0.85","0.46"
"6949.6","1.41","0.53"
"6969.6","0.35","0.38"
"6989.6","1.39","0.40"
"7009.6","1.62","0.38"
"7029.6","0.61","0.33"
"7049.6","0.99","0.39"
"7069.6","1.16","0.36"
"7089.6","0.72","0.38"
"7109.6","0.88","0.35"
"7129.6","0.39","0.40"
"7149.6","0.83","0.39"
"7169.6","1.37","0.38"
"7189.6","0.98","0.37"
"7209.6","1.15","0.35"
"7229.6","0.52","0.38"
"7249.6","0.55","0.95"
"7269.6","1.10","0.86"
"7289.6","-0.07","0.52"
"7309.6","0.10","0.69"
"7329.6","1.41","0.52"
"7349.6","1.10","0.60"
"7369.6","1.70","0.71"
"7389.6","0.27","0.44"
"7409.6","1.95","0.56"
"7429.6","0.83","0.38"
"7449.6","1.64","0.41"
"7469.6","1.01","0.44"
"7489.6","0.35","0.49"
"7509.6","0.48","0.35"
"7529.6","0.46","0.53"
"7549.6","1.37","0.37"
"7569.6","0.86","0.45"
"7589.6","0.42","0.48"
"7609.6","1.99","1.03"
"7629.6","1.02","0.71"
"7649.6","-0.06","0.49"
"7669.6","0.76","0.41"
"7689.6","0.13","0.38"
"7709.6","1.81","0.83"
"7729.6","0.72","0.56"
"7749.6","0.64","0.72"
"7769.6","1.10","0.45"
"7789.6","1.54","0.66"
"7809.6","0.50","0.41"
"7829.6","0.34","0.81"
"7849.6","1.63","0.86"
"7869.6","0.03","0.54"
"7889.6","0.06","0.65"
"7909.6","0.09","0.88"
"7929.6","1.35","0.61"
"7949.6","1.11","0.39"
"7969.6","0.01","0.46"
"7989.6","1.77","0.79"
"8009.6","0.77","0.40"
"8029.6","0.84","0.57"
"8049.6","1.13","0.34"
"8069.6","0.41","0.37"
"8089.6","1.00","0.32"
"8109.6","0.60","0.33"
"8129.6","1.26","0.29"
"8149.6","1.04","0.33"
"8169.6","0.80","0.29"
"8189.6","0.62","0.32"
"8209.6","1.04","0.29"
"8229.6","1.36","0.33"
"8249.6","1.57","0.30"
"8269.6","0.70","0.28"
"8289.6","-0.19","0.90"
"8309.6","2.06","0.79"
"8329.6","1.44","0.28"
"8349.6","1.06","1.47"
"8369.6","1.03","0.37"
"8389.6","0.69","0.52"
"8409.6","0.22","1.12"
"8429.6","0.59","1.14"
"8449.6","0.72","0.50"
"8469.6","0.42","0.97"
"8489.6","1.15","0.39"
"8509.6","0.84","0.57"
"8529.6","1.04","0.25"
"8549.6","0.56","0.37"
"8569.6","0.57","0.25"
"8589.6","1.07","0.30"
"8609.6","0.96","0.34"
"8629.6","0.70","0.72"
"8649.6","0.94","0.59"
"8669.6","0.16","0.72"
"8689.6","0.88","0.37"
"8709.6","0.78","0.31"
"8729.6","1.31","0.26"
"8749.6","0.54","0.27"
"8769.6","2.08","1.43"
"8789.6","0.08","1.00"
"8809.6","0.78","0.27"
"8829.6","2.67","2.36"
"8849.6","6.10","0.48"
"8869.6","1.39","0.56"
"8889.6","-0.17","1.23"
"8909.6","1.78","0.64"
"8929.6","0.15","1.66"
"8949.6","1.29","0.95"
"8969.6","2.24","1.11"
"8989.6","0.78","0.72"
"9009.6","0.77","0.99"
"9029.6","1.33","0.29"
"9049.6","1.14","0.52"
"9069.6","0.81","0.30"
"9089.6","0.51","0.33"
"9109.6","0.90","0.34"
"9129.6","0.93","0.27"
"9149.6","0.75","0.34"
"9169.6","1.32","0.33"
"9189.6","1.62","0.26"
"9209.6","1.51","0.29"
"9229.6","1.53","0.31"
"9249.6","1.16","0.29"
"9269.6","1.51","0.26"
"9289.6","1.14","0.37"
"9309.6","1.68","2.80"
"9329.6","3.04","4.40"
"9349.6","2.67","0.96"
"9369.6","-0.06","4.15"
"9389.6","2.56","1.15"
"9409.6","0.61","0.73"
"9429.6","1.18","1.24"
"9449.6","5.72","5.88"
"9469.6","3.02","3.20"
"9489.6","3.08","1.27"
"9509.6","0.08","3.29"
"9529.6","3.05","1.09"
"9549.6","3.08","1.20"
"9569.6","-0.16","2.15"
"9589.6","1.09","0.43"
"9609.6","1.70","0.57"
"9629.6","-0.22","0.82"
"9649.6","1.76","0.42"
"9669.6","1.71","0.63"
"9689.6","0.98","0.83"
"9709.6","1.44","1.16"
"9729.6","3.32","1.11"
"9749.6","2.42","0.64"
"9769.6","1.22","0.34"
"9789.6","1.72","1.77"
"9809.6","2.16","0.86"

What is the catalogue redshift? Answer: 1.37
